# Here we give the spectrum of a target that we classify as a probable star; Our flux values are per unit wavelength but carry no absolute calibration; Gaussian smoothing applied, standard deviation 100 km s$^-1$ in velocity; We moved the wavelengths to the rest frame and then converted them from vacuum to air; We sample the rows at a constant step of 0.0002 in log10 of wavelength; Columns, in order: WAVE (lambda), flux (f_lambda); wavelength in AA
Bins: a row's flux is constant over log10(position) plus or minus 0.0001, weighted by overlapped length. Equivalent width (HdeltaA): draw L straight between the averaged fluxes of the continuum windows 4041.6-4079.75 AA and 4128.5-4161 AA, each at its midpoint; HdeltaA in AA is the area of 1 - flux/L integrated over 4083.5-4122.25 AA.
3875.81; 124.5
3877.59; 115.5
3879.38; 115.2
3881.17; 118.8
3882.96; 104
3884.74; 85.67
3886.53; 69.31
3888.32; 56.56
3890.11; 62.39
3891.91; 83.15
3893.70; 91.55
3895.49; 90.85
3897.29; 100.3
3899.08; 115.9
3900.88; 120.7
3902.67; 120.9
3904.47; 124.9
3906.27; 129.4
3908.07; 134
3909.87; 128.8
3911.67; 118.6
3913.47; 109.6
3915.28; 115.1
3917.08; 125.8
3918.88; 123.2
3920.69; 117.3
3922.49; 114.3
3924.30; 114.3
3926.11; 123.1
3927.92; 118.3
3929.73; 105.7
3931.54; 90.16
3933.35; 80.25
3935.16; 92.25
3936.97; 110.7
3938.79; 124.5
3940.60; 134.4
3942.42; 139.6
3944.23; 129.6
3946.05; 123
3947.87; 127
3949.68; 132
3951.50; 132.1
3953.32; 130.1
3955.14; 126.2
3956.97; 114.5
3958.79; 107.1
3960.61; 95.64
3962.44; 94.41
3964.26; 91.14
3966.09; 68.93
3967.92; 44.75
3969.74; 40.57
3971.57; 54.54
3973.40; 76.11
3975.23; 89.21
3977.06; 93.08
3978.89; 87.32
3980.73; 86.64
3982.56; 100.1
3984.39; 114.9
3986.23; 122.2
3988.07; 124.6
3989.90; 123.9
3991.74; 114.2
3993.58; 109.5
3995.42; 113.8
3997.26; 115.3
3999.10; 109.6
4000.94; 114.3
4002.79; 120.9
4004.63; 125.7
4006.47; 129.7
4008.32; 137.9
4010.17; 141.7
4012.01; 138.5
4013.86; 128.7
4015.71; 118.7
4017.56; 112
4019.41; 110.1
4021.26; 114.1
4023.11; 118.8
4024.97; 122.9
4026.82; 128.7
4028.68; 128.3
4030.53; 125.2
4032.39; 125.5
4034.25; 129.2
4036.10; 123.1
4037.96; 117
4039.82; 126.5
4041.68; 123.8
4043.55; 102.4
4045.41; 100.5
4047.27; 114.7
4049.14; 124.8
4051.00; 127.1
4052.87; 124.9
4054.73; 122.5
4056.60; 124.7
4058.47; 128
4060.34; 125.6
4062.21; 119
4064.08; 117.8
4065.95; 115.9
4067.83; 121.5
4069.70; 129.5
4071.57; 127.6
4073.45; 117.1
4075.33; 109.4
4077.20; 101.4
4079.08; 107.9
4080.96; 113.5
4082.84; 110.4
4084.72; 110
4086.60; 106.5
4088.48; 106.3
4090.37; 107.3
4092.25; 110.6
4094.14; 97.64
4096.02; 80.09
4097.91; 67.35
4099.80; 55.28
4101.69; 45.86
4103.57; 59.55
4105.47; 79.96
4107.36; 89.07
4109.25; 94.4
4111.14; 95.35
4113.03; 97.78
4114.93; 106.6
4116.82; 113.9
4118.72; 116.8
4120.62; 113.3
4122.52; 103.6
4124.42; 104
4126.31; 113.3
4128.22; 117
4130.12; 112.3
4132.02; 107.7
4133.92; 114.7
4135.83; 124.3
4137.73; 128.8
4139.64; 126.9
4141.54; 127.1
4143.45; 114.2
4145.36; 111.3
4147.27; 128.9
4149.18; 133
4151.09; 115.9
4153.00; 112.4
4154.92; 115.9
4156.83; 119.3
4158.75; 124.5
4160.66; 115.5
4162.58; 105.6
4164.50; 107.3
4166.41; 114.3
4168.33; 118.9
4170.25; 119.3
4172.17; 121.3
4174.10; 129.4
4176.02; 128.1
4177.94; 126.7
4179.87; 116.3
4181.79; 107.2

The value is 8.46 AA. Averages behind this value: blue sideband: 118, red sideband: 120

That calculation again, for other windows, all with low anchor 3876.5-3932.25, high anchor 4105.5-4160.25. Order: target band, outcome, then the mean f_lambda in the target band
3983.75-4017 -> -3.7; 122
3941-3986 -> 3.6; 101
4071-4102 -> 3.6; 99.1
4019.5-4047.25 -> -2.3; 120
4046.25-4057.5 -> -1.2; 123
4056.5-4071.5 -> -1.5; 123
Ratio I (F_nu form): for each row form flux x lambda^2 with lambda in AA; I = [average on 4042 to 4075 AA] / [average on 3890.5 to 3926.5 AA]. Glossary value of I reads 1.13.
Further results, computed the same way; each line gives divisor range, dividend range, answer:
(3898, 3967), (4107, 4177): 1.10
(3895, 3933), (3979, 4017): 1.07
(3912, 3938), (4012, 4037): 1.17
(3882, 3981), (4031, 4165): 1.16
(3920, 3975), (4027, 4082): 1.21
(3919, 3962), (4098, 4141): 0.94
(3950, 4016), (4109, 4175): 1.17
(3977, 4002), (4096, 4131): 0.90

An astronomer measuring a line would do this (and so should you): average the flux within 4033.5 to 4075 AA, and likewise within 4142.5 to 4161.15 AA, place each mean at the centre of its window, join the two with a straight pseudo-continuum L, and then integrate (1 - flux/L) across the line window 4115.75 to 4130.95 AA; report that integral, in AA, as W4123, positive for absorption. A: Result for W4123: 1.0 AA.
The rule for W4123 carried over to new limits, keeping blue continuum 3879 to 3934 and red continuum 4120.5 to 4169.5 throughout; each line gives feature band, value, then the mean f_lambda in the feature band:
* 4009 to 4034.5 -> -3.0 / 124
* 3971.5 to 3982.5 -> 2.5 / 84.7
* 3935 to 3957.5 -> -3.6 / 126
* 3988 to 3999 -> -0.5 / 116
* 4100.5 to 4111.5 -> 3.7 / 76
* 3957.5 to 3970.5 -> 3.6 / 79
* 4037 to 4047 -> -0.2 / 114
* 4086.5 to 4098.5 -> 1.9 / 96.7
